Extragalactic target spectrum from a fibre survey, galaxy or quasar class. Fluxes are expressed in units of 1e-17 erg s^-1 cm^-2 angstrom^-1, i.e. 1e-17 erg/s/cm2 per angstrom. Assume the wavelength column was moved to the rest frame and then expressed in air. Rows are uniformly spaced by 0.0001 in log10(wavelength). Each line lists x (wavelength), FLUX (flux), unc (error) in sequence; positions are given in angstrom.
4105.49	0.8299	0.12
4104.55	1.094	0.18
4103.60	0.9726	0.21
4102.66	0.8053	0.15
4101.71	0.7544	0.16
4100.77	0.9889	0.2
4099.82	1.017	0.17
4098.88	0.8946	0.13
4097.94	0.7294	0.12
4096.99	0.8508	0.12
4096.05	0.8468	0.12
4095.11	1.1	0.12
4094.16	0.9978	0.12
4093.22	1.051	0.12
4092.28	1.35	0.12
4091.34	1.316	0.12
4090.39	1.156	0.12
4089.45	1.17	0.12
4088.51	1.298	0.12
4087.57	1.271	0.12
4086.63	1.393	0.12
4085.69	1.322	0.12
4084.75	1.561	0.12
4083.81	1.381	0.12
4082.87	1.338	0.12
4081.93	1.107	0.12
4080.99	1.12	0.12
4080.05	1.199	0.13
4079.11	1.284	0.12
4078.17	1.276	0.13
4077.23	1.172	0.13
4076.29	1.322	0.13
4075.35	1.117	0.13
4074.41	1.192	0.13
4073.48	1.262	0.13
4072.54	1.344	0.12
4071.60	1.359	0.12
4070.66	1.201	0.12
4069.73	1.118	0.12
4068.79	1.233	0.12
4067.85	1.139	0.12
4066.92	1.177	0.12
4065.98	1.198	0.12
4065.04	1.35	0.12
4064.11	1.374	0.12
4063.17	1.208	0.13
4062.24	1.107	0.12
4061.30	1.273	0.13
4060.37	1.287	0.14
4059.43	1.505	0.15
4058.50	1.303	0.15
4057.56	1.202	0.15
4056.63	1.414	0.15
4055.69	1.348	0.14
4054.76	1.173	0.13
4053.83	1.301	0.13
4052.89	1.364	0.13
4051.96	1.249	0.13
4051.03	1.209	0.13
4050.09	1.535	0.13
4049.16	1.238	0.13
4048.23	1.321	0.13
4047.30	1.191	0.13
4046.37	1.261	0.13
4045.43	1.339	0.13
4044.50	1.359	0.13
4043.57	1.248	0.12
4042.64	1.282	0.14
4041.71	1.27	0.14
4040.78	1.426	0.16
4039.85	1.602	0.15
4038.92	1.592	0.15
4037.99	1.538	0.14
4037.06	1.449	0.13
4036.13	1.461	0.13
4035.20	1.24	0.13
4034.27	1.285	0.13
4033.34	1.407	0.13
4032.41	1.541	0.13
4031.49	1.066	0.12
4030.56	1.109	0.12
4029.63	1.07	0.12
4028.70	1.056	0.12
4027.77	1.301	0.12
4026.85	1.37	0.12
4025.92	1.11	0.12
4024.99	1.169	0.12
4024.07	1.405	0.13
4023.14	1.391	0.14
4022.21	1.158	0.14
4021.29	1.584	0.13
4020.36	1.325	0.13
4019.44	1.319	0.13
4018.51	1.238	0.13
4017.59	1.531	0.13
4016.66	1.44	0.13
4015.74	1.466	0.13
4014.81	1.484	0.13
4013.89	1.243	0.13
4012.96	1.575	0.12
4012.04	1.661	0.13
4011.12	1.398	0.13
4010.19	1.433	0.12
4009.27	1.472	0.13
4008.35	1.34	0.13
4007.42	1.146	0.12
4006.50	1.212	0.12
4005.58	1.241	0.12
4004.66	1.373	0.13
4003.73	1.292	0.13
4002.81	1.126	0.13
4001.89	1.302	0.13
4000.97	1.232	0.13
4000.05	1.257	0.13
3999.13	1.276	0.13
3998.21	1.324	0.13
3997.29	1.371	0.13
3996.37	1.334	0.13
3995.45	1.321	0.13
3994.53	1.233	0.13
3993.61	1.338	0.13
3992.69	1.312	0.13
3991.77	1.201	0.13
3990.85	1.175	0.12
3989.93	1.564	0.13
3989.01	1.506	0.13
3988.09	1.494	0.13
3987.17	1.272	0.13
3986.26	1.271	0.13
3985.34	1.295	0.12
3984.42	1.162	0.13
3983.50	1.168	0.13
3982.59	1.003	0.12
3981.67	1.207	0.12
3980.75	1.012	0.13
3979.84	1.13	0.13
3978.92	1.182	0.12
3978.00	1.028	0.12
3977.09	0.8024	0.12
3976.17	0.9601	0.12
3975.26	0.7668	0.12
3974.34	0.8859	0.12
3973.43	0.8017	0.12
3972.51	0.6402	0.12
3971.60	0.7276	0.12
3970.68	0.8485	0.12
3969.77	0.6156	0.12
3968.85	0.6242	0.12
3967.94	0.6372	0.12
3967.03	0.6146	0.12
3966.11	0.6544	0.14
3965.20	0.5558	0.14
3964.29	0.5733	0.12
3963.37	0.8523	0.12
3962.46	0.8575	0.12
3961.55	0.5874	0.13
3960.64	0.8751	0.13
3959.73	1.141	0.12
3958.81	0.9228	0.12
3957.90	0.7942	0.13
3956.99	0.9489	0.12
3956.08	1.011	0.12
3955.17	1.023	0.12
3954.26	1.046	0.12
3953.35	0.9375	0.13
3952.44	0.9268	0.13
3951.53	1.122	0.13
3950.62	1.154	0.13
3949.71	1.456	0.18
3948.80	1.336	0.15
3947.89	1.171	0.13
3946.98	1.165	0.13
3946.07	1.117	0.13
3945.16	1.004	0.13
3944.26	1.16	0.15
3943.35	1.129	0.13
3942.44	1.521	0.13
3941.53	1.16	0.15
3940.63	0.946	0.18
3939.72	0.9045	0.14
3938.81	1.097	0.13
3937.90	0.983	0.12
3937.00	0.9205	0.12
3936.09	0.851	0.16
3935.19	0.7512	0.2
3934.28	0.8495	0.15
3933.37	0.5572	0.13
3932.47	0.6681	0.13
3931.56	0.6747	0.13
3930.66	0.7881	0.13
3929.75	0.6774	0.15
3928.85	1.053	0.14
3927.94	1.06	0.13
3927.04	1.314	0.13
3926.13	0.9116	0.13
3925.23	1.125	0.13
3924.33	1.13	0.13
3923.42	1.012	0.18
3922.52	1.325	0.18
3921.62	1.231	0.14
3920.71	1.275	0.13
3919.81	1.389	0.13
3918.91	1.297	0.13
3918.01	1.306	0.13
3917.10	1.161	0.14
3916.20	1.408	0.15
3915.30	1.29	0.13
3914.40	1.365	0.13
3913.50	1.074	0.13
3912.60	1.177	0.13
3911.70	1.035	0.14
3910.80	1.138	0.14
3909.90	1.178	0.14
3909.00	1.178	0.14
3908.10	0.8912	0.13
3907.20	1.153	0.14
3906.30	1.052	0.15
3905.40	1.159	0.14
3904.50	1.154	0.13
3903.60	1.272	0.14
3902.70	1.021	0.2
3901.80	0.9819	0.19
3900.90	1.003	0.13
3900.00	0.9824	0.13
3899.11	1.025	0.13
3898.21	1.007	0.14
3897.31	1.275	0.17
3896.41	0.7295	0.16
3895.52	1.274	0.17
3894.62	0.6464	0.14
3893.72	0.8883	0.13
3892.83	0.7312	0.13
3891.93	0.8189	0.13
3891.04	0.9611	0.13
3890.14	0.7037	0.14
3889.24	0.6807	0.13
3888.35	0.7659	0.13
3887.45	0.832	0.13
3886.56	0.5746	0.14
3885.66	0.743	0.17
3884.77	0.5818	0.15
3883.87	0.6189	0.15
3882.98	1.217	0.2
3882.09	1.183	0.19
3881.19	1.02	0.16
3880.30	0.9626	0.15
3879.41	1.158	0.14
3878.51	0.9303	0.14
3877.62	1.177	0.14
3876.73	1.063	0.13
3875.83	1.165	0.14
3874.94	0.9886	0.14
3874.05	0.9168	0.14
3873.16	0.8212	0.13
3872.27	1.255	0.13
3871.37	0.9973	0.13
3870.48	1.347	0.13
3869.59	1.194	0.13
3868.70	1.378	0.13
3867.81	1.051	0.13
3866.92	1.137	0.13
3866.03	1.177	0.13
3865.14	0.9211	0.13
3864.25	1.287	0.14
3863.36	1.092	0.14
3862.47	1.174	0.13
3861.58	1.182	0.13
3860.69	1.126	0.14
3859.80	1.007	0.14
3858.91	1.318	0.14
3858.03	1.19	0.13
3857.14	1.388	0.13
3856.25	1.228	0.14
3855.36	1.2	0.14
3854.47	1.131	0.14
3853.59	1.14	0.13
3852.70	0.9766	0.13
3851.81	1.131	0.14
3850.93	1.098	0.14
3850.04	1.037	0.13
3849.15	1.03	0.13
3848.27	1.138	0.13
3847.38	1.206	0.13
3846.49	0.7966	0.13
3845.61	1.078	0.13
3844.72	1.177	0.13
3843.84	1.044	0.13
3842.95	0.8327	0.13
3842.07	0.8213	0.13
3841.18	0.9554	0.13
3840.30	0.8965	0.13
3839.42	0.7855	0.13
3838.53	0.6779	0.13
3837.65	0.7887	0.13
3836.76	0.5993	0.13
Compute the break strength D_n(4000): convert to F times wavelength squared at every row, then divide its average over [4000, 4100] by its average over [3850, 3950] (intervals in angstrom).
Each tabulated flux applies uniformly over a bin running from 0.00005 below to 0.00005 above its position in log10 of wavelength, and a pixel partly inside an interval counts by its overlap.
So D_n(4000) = 1.30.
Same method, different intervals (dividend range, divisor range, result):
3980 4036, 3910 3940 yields 1.29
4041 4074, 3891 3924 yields 1.25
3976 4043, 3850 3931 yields 1.29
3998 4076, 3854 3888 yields 1.33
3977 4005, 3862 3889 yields 1.30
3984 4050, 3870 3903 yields 1.50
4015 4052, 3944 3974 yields 1.53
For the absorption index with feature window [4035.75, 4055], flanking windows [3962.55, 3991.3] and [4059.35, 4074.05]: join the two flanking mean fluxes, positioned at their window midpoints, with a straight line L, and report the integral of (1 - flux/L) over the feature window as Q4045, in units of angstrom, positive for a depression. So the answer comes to -2.79 angstrom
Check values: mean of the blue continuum 0.968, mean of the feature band 1.35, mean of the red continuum 1.25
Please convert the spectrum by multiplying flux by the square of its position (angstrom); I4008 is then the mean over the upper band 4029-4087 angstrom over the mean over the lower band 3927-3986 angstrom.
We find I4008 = 1.4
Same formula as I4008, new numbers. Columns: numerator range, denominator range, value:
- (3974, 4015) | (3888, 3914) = 1.31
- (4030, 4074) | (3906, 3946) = 1.30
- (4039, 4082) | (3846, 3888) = 1.32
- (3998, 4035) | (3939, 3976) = 1.46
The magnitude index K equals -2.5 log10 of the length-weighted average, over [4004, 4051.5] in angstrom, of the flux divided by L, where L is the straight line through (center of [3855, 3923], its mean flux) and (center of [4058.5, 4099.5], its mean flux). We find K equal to -0.15 mag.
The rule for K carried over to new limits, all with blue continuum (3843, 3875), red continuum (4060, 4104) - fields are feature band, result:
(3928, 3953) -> 0.134 mag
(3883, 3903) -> 0.289 mag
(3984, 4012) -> -0.145 mag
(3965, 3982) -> 0.353 mag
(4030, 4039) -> -0.171 mag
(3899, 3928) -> -0.024 mag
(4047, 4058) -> -0.119 mag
